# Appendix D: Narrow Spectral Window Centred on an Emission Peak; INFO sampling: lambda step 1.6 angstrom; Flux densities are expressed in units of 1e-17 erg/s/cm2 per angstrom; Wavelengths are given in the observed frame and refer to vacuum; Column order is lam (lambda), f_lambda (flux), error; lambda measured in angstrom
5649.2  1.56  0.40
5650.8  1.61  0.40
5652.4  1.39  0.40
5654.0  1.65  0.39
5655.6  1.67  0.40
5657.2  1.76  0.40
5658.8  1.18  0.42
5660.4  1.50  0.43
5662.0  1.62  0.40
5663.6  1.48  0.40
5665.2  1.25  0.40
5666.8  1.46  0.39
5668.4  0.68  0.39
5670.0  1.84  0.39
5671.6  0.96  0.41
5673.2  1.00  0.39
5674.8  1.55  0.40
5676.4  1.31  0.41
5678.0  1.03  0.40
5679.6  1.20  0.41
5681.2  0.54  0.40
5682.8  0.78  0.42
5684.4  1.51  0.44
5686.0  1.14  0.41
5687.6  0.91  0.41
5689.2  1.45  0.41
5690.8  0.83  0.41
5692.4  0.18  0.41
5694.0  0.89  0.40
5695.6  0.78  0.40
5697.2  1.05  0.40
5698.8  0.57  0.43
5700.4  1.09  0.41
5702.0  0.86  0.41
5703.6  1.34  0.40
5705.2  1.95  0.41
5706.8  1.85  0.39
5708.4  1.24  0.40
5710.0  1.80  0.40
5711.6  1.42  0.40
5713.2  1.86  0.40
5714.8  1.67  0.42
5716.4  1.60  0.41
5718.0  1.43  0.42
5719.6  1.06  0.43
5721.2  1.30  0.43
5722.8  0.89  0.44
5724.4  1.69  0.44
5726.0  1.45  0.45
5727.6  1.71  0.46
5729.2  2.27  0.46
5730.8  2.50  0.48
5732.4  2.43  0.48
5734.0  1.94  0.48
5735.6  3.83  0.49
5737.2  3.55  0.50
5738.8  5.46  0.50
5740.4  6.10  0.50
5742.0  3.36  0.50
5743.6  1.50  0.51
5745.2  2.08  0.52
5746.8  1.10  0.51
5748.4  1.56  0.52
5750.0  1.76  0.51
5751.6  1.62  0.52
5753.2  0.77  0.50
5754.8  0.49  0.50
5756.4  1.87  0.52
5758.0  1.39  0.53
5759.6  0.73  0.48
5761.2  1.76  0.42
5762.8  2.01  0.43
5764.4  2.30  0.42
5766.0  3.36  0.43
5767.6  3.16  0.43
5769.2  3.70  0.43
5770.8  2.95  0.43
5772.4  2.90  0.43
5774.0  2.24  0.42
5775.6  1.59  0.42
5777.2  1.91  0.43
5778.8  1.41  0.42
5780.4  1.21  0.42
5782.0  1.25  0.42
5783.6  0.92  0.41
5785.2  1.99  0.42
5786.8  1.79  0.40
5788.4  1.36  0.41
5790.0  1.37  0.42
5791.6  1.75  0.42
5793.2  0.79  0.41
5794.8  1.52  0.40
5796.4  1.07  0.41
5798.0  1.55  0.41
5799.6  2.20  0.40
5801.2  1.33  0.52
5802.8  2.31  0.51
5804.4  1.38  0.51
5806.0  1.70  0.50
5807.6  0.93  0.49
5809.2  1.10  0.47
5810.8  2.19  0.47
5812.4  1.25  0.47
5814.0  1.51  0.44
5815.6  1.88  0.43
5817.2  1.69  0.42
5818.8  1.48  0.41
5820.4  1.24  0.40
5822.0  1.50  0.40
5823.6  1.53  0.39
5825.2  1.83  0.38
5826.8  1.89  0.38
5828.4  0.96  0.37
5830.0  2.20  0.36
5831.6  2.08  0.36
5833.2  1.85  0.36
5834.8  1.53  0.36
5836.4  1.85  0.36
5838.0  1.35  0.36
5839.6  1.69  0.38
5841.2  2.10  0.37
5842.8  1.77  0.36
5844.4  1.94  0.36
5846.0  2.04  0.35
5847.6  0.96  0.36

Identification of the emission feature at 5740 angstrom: Hgamma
